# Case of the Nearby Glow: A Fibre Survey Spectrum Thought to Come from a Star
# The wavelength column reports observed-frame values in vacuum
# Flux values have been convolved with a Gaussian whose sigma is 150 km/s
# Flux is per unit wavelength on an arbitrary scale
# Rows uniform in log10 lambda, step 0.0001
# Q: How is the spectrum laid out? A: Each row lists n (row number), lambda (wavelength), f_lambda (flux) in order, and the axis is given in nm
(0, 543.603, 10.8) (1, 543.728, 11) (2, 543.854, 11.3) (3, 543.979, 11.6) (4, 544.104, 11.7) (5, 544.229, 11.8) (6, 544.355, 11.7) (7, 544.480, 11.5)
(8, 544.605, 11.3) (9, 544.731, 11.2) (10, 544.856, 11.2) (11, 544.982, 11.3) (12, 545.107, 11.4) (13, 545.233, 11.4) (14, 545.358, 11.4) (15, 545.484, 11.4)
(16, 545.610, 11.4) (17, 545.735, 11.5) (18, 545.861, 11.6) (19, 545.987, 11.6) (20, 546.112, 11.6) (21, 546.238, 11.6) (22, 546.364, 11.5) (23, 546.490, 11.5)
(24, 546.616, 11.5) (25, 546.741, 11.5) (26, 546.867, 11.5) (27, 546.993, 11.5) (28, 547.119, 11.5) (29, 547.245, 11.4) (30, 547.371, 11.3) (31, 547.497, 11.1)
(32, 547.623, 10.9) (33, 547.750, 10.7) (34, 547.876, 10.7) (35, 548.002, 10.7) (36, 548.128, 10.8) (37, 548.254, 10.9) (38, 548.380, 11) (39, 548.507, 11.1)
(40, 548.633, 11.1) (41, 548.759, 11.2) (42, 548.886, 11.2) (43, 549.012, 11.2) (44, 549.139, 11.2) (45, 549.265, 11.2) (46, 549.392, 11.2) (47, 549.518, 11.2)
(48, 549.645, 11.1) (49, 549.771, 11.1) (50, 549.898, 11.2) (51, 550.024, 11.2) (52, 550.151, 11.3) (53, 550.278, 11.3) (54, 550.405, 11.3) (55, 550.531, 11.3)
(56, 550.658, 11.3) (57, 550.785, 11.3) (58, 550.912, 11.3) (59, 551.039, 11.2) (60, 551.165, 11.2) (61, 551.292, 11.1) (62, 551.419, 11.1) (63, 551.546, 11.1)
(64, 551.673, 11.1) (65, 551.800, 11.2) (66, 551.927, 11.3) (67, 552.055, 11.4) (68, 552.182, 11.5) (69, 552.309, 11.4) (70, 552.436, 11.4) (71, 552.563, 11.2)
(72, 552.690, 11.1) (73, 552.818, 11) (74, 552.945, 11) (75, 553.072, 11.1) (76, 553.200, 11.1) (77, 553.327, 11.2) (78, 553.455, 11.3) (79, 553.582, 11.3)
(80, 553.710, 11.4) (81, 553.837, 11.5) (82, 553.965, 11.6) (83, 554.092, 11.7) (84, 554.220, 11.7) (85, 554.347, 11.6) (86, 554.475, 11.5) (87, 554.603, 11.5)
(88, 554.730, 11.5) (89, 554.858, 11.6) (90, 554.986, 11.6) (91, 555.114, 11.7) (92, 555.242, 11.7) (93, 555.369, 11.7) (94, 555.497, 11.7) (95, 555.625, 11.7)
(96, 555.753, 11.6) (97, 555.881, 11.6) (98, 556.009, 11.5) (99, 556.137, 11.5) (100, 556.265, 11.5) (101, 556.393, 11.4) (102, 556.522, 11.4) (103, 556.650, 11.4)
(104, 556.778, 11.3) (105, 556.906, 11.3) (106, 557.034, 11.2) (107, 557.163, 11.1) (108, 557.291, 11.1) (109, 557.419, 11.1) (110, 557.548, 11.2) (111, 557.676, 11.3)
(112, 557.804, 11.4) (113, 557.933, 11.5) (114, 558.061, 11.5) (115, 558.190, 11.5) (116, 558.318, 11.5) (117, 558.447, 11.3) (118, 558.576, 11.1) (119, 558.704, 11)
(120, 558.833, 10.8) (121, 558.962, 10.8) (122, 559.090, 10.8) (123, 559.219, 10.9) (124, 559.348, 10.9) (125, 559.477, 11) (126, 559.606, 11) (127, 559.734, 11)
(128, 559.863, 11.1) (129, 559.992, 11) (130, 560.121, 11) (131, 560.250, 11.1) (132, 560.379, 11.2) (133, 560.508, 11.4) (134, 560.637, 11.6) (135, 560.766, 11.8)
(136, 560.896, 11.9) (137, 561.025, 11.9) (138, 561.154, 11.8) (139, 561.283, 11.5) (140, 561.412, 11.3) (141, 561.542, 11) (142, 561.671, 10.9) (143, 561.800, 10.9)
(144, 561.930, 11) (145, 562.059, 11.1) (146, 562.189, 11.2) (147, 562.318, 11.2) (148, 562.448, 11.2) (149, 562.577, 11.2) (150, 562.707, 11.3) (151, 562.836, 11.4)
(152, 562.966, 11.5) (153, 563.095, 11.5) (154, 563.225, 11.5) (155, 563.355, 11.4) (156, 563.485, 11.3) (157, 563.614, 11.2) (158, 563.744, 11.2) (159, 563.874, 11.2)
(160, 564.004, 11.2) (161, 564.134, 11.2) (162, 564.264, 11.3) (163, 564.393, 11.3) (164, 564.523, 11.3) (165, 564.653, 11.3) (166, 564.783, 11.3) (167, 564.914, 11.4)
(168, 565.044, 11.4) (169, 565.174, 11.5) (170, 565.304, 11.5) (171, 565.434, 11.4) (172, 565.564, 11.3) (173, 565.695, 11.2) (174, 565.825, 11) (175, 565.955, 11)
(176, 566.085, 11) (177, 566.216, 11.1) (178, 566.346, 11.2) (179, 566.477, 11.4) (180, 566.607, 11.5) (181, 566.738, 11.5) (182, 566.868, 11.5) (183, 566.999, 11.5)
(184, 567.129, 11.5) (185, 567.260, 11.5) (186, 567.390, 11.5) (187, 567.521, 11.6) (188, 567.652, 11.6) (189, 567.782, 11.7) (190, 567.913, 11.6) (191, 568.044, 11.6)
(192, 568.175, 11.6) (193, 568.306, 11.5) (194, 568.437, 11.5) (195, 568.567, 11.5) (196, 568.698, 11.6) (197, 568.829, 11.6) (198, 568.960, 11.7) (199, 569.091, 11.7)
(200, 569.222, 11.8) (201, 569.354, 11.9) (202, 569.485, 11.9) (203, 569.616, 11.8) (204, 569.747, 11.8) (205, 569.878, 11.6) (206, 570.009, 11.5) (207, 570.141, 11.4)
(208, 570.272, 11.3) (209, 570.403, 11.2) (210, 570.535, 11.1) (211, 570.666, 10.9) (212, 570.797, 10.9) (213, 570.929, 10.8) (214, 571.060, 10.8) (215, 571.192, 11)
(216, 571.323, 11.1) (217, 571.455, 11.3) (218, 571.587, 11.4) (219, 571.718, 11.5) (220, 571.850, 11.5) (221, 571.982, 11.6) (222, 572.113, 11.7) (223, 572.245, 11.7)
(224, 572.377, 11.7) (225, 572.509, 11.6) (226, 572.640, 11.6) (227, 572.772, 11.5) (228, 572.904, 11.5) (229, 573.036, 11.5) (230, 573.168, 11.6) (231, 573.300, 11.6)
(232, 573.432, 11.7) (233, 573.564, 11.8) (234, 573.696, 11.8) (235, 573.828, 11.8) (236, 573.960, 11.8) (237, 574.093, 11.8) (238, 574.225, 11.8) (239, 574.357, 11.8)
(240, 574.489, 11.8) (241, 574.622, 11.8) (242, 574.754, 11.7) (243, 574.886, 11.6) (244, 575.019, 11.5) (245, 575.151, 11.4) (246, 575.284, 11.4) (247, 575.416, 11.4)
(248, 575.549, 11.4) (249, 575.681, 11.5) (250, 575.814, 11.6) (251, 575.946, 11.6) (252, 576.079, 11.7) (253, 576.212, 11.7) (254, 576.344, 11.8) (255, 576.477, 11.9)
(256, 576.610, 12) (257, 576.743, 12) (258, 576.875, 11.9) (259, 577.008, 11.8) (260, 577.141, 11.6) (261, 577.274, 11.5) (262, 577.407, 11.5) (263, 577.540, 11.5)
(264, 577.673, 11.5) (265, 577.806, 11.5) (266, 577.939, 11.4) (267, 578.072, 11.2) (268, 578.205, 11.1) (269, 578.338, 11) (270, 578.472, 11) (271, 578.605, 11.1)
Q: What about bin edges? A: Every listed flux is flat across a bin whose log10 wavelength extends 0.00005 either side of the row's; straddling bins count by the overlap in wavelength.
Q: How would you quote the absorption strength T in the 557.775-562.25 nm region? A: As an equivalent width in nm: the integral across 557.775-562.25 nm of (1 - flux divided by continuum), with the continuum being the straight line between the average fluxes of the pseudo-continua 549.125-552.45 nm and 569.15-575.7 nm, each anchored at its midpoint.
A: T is 0.06 nm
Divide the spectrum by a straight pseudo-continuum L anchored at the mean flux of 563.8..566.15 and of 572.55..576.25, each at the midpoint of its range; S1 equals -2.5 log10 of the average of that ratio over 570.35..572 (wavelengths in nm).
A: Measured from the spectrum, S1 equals 0.035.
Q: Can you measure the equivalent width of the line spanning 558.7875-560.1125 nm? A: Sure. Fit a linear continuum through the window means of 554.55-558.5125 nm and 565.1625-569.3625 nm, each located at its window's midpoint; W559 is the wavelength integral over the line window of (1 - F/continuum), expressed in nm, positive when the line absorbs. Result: 0.06 nm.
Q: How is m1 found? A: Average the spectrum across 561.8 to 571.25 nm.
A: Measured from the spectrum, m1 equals 11.4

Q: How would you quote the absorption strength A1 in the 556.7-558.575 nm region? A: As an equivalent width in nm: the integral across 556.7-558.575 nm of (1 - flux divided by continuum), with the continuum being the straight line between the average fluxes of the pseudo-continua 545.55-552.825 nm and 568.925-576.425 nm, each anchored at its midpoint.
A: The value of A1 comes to 0.01 nm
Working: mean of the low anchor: 11.2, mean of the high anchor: 11.5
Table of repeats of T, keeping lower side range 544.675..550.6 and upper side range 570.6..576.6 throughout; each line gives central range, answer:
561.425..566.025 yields 0.07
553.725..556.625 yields -0.06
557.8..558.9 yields 0.01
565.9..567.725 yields 0.01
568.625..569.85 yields -0.03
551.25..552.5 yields 0.00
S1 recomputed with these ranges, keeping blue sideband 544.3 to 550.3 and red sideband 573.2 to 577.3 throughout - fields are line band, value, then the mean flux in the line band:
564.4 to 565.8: 0.02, 11.3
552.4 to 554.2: 0.01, 11.3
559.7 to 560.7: 0.03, 11.2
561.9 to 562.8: 0.03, 11.2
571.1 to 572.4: 0.02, 11.4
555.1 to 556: -0.03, 11.7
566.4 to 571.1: 0.01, 11.5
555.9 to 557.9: 0.01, 11.3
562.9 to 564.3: 0.02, 11.3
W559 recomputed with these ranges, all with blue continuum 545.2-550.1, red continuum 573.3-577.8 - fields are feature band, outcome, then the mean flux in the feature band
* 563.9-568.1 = 0.06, 11.4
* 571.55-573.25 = 0.01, 11.6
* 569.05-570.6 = 0.00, 11.6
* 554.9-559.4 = 0.02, 11.3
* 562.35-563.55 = 0.01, 11.4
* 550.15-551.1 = 0.00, 11.3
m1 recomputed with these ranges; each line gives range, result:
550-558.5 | 11.4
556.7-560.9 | 11.2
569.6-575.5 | 11.5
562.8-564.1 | 11.3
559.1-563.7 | 11.3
